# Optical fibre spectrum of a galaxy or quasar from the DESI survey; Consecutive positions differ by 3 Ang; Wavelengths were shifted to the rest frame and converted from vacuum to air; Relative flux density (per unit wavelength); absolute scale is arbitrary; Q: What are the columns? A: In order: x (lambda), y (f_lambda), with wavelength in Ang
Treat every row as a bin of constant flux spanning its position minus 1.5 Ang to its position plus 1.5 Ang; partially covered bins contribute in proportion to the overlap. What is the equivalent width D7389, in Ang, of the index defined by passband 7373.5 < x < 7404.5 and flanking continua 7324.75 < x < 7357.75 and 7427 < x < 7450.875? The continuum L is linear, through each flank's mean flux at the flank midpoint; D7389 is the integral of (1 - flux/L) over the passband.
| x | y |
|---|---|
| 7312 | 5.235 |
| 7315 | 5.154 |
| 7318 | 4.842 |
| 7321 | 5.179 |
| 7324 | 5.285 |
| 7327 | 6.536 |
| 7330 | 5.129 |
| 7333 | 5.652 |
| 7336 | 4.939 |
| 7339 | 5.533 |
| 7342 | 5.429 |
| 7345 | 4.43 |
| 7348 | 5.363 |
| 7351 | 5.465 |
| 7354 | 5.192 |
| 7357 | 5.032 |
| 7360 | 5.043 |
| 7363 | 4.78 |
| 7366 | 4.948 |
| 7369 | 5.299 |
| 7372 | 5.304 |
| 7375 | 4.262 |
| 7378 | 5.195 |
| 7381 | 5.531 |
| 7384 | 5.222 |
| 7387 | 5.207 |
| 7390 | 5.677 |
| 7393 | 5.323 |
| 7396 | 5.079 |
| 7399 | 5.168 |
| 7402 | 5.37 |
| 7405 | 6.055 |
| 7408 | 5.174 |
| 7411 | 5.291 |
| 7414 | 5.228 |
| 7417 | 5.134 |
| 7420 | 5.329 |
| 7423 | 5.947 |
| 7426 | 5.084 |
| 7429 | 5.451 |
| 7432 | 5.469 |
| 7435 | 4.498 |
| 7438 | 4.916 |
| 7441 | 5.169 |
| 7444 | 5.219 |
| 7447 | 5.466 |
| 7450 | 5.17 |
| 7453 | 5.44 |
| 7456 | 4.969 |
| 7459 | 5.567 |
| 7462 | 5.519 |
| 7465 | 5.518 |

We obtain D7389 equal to 0.2 Ang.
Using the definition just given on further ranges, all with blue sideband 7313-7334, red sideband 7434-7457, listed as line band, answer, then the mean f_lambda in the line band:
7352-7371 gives 0.9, 5.07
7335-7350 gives 0.5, 5.16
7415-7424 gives -0.4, 5.43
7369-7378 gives 0.6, 4.94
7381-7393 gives -0.3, 5.38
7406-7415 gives -0.1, 5.28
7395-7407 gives -0.5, 5.42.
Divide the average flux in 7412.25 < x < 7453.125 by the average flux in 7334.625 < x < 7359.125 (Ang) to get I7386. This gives 1.0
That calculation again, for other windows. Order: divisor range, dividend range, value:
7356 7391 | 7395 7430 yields 1.05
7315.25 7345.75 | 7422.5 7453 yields 0.98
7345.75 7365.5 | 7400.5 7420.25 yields 1.05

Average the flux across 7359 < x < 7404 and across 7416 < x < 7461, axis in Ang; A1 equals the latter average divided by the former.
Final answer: 1.02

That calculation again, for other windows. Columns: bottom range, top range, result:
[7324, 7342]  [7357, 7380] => 0.90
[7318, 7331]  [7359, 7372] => 0.92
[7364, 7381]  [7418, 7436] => 1.05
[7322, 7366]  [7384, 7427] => 1.02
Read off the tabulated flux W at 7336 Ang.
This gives 4.939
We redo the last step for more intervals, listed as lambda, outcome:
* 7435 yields 4.498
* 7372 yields 5.304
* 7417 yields 5.134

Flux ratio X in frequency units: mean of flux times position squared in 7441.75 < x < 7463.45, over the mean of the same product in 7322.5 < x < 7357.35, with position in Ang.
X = 1.0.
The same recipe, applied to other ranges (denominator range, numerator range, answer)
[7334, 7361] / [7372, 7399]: 1.01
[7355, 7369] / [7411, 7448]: 1.07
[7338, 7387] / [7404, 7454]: 1.05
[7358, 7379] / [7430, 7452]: 1.06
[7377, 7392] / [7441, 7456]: 1.00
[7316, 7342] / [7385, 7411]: 1.02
